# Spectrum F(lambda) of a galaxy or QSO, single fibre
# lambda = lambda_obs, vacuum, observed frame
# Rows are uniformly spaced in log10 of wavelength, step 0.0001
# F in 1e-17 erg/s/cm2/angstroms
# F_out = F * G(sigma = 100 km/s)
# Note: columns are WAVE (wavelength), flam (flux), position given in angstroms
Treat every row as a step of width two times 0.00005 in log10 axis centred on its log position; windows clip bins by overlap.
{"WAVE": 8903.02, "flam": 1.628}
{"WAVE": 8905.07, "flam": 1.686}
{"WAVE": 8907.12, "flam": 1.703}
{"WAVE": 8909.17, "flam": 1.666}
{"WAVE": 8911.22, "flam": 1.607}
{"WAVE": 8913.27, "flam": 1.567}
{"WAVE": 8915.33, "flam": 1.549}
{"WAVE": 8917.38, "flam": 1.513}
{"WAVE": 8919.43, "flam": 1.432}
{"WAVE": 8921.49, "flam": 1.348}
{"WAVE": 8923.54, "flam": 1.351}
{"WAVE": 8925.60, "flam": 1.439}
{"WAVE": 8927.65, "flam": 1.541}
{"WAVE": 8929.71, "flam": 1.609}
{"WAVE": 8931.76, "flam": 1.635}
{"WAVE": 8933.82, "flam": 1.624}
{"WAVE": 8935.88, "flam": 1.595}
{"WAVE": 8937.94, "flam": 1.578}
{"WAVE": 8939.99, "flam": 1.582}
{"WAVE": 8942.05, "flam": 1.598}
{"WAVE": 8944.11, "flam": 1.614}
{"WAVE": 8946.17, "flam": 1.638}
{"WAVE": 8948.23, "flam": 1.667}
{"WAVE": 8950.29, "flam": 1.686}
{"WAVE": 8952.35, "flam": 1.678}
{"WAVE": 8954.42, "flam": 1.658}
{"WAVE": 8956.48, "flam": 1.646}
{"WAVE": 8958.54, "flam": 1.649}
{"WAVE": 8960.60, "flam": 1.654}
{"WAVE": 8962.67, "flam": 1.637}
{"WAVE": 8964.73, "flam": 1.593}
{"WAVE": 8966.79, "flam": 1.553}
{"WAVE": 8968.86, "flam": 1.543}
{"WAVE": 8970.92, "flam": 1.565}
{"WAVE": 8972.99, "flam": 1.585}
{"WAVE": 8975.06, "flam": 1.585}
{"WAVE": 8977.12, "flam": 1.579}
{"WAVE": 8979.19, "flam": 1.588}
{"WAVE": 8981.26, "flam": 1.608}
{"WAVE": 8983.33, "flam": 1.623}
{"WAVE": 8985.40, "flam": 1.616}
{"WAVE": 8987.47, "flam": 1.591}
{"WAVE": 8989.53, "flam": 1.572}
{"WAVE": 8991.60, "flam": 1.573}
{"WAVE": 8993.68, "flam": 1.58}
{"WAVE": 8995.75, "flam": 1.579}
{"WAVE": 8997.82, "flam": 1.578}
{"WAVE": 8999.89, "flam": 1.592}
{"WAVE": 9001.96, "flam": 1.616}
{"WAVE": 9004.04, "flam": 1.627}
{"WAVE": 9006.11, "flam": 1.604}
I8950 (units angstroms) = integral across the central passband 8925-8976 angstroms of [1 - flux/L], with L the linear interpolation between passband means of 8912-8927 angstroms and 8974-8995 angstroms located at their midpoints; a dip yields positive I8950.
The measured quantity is -2.8 angstroms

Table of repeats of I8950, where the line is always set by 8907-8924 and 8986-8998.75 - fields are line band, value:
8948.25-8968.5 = -1.1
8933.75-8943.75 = -0.3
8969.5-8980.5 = -0.1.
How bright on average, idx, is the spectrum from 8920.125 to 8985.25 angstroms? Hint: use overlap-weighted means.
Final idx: 1.59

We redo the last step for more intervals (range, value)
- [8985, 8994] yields 1.58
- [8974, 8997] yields 1.59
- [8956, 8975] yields 1.6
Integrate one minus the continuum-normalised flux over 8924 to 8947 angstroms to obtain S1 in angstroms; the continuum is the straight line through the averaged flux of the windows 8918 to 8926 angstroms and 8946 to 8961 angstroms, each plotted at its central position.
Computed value -1.1 angstroms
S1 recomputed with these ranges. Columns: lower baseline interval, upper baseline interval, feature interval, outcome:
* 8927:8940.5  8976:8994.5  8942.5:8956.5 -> -0.5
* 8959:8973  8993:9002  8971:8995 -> 0.0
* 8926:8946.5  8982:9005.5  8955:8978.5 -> -0.1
